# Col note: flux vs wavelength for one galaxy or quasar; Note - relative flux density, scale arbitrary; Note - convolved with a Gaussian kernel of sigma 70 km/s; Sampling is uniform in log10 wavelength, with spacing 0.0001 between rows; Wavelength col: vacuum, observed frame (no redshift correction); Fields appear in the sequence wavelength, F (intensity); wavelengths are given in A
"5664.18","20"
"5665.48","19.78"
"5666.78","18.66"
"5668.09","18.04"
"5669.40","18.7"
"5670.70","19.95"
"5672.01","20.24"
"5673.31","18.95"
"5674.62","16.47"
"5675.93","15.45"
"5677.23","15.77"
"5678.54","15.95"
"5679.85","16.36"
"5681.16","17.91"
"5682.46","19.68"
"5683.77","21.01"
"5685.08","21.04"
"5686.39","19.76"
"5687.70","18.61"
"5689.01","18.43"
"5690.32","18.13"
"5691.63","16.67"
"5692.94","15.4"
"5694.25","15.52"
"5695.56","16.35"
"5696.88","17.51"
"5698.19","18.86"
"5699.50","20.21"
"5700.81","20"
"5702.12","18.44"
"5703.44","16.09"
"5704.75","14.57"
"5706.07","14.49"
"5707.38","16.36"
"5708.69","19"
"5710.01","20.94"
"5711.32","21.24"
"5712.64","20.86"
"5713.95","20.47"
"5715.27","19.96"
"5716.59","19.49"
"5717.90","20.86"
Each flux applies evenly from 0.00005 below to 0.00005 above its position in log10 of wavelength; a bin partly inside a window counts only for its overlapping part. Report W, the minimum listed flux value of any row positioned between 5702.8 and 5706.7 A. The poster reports 14.49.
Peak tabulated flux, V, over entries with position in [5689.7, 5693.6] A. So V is 18.13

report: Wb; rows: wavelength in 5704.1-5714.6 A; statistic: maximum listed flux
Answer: 21.24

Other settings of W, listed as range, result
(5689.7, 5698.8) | 15.4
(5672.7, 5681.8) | 15.45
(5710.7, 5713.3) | 20.86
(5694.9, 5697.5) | 16.35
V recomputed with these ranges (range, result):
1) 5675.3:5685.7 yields 21.04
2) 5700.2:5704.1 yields 20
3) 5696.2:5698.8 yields 18.86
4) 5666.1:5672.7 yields 20.24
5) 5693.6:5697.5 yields 17.51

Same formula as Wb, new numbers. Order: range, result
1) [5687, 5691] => 18.61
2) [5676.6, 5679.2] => 15.95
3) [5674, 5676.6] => 16.47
